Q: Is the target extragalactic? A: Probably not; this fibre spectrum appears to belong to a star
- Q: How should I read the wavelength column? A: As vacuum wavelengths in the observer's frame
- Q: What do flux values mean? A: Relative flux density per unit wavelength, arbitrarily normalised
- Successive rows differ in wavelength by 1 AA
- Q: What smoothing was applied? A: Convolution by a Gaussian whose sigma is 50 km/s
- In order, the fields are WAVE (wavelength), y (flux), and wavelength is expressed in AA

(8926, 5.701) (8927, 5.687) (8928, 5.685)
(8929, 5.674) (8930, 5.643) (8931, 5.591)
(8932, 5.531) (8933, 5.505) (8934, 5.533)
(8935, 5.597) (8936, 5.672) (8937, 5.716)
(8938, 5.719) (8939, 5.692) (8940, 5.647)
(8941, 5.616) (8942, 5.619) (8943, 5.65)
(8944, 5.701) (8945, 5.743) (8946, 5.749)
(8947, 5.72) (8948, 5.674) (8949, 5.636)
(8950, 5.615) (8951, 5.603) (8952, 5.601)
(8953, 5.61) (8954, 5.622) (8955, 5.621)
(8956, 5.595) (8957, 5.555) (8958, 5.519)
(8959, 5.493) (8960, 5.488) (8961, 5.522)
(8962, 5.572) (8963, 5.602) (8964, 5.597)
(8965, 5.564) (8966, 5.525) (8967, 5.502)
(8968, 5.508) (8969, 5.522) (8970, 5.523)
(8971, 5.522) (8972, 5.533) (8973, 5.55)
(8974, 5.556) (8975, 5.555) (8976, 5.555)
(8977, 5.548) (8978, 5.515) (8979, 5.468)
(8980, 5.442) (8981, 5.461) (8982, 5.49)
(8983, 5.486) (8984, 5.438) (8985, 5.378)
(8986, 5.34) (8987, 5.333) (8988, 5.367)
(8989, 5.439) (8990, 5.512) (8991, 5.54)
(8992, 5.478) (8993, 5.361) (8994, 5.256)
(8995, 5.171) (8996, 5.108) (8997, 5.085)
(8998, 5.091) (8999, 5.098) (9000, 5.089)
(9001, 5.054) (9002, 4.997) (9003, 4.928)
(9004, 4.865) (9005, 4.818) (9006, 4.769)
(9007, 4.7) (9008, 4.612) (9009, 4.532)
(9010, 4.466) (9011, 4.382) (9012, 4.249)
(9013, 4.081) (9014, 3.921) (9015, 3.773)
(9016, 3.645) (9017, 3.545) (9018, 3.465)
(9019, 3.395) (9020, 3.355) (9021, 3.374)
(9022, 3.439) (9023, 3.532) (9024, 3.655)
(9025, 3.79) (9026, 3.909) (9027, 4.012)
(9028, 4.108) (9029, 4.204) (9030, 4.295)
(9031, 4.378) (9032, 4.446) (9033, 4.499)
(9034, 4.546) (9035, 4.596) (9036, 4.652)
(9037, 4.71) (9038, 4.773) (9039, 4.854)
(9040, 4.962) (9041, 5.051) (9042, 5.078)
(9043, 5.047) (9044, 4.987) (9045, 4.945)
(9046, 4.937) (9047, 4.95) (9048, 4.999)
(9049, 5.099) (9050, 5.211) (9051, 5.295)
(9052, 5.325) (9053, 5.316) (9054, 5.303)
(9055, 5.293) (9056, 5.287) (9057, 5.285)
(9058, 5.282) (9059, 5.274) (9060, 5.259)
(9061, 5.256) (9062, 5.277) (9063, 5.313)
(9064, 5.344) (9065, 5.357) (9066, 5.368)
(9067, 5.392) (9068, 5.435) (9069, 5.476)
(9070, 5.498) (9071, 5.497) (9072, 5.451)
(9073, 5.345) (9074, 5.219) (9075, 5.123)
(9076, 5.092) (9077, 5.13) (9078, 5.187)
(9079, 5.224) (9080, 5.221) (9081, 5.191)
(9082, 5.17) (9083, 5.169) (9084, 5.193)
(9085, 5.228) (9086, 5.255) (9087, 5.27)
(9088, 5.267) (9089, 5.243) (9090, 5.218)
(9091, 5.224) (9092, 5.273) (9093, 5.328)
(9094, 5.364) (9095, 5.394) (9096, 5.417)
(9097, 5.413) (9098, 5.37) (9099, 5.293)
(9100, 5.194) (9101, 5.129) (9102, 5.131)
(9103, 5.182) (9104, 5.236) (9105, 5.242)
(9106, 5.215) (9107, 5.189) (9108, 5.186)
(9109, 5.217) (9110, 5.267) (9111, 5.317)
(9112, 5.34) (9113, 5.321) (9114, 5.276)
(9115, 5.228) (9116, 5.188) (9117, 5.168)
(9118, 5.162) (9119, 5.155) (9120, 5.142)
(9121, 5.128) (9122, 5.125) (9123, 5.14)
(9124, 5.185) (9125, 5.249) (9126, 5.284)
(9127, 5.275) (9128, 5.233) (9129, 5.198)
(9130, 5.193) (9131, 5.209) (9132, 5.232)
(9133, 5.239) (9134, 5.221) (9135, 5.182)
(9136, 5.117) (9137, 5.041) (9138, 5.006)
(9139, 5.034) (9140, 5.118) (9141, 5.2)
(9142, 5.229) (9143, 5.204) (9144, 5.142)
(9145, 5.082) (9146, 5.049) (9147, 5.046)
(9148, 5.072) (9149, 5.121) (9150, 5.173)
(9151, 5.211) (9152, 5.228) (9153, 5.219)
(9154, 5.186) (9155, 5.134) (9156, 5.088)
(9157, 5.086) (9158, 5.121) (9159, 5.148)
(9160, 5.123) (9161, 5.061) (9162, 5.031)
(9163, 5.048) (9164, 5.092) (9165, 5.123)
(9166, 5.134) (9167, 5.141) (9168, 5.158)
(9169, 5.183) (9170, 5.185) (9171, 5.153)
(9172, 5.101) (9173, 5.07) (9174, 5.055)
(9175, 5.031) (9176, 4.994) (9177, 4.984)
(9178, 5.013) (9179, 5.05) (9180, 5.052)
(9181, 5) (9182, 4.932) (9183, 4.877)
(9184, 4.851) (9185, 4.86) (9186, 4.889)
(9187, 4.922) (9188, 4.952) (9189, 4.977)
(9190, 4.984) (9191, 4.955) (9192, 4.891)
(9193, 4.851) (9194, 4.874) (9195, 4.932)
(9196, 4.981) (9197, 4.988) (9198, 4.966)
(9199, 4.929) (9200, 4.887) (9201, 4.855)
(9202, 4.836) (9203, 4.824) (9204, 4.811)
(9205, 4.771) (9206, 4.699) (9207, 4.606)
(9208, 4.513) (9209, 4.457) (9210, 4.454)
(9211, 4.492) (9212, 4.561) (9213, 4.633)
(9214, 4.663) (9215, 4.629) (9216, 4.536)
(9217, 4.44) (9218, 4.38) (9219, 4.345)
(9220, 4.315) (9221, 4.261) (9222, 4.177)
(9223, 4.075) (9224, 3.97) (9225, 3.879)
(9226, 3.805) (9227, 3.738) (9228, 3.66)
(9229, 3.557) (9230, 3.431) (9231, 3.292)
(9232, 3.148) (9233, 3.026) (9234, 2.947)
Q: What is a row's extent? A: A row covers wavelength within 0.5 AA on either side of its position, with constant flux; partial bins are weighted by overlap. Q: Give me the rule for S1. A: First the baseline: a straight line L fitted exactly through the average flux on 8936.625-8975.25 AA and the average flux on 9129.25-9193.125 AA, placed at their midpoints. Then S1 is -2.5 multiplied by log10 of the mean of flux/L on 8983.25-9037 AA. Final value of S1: 0.198 mag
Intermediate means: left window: 5.6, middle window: 4.55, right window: 5.08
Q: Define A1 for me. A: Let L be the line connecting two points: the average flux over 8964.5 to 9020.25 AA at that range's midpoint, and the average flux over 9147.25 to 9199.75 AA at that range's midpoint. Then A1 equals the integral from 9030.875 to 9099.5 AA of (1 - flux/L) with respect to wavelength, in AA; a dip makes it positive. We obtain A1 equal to -1.9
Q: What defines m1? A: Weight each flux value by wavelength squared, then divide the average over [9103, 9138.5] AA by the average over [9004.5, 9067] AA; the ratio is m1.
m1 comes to 1.1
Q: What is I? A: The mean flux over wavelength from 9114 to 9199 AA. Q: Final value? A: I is 5.09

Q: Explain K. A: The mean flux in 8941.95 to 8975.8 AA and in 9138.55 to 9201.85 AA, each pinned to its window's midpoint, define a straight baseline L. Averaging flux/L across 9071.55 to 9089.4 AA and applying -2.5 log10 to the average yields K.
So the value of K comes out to 0.01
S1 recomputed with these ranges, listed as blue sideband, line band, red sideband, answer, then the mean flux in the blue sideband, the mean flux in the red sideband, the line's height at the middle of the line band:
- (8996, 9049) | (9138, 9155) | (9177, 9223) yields -0.11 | 4.45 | 4.75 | 4.66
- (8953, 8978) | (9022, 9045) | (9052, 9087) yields 0.21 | 5.55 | 5.29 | 5.38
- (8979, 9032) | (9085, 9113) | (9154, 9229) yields -0.12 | 4.63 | 4.78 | 4.7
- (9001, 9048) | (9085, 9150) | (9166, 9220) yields -0.13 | 4.37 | 4.85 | 4.63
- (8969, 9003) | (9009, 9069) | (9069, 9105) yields 0.15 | 5.37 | 5.26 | 5.31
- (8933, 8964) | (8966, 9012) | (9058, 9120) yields 0.06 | 5.62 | 5.27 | 5.52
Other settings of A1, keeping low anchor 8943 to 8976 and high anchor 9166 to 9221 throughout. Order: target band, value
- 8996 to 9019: 3.97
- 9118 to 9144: -0.69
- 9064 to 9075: -0.32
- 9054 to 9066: -0.07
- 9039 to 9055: 0.62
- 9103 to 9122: -0.45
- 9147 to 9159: -0.43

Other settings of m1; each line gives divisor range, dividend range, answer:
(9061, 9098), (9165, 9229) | 0.92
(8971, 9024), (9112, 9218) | 1.07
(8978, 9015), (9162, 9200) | 1.03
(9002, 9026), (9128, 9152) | 1.30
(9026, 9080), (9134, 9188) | 1.03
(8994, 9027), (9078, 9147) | 1.23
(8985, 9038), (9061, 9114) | 1.19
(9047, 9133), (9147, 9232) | 0.93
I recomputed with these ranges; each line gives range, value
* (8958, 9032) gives 4.88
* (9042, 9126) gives 5.24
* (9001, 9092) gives 4.8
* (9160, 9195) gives 5.01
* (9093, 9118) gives 5.26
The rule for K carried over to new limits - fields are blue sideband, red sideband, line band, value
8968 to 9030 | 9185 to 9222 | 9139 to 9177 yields -0.08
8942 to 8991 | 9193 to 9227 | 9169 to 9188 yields -0.07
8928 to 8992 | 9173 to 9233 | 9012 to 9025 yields 0.42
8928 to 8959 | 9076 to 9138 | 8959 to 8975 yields 0.01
